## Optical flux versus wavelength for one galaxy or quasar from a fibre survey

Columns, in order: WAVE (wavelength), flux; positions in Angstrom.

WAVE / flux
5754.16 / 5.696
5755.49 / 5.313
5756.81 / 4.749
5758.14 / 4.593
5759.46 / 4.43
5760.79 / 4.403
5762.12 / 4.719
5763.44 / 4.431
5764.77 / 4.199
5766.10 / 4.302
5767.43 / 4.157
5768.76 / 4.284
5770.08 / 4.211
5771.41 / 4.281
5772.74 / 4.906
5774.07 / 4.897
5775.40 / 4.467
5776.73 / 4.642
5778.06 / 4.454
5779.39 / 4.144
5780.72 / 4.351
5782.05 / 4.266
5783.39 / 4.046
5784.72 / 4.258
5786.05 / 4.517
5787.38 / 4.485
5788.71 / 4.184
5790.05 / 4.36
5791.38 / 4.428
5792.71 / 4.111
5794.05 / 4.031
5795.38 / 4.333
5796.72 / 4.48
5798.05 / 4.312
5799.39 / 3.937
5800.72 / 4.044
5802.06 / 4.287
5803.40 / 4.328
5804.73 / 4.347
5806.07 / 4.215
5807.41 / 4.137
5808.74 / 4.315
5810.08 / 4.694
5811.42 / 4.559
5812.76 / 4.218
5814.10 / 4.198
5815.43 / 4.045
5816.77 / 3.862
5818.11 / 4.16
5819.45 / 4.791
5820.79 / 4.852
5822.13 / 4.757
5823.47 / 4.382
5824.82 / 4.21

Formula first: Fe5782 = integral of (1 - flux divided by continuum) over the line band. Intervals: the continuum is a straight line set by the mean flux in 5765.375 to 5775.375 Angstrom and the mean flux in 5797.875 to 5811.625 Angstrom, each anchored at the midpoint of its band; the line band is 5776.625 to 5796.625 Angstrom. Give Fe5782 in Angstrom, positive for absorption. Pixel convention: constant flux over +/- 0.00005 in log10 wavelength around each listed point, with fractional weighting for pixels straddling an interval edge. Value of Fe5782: 0.3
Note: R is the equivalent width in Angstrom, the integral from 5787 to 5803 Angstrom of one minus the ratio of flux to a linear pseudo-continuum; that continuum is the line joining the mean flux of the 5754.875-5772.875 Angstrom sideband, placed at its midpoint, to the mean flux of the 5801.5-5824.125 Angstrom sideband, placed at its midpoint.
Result 0.6 Angstrom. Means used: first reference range 4.49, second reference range 4.36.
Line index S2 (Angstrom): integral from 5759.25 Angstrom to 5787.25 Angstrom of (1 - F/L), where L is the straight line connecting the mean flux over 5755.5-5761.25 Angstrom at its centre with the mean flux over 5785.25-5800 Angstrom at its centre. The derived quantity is 0.5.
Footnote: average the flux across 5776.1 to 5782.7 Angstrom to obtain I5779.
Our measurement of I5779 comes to 4.37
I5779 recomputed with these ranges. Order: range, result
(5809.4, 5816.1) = 4.34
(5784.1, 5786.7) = 4.39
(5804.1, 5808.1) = 4.23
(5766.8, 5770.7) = 4.23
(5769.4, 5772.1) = 4.26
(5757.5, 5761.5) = 4.48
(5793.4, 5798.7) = 4.29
